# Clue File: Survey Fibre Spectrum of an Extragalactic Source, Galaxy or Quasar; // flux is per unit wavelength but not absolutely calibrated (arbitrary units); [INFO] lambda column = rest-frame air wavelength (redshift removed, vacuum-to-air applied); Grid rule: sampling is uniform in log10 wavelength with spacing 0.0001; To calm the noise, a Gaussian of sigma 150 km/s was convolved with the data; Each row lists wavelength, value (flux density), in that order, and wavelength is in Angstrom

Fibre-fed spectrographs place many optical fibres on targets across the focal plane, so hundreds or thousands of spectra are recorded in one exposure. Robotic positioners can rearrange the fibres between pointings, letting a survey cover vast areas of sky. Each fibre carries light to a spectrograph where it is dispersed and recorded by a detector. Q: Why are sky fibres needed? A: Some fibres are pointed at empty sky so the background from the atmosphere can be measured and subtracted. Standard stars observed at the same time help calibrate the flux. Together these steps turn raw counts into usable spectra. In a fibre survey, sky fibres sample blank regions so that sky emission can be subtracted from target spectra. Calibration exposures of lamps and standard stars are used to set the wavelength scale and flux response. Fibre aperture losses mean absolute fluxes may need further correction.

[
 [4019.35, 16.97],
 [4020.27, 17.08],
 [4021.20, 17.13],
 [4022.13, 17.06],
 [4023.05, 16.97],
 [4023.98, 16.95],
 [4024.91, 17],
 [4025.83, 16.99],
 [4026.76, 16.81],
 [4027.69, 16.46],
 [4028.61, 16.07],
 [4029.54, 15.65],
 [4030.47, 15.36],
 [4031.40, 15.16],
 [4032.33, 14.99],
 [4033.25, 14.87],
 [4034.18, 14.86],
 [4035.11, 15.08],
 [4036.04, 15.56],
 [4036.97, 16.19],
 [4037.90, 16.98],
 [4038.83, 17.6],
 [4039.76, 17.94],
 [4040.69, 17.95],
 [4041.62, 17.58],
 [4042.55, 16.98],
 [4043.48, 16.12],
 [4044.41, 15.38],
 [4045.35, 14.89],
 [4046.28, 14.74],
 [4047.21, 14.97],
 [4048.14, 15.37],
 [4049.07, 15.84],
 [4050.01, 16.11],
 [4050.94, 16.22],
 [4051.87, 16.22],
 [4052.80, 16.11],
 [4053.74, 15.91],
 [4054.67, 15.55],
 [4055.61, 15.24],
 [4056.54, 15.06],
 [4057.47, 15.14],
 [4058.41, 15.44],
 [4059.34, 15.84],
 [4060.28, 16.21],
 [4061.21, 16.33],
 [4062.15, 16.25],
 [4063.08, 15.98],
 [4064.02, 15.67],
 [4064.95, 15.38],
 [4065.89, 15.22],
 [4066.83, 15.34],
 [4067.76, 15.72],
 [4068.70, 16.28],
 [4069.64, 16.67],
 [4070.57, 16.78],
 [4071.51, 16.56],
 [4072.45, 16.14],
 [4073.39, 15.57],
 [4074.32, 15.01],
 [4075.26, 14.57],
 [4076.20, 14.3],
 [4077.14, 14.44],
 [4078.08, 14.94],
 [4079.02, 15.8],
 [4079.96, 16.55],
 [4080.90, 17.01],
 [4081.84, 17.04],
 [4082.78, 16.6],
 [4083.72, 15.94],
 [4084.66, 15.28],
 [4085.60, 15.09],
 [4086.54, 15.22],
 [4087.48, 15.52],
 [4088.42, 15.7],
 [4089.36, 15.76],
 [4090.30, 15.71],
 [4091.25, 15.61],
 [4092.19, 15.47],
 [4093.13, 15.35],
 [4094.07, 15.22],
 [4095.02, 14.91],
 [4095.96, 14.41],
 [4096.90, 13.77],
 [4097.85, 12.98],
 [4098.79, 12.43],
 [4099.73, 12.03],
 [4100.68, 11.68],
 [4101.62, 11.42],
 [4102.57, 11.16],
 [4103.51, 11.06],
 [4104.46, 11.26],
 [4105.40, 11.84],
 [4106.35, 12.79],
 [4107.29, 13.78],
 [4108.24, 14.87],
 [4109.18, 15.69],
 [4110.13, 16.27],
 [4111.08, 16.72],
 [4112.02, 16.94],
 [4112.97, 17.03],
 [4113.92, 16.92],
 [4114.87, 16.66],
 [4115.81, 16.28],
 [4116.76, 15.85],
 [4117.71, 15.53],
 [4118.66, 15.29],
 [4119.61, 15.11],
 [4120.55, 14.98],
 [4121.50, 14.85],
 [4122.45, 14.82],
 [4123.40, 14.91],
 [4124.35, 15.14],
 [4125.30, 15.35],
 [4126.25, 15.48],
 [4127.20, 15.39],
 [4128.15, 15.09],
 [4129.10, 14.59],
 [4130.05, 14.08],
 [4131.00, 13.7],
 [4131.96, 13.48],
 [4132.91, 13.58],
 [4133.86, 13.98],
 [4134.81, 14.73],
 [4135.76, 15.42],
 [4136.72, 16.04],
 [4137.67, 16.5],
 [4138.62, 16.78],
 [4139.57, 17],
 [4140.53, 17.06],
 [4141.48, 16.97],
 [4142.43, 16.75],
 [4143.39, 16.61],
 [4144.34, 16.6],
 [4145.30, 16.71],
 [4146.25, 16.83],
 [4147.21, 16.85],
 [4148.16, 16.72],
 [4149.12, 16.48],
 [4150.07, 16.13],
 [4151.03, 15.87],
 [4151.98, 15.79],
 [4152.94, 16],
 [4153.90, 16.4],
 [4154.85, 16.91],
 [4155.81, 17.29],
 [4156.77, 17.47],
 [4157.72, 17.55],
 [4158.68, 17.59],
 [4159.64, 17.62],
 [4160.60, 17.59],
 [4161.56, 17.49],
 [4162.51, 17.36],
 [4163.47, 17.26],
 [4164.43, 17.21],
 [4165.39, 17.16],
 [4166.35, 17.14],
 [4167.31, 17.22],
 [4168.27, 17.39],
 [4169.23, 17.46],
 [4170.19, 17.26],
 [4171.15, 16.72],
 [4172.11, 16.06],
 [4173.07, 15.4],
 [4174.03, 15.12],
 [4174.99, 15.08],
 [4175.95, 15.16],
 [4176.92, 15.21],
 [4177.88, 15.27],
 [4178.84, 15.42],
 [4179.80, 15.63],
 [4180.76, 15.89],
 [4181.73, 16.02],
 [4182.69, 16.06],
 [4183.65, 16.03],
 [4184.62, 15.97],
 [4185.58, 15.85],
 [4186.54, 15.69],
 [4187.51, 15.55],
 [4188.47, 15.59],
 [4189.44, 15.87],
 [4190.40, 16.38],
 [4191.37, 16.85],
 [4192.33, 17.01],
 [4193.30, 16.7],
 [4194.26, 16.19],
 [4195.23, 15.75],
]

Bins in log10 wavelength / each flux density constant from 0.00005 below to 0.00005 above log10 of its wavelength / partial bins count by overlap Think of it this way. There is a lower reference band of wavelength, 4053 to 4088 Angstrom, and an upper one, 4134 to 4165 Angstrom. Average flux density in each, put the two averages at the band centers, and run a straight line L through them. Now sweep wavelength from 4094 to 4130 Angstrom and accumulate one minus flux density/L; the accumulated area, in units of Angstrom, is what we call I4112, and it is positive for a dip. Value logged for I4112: 3.9 Angstrom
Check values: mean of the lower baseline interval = 15.7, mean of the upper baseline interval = 16.7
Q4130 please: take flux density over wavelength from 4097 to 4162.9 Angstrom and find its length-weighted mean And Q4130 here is 15.4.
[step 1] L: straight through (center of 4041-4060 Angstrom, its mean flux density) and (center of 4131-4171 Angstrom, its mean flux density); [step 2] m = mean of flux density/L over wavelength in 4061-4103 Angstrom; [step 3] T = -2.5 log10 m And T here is 0.06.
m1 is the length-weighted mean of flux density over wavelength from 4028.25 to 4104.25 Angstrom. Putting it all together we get 15.4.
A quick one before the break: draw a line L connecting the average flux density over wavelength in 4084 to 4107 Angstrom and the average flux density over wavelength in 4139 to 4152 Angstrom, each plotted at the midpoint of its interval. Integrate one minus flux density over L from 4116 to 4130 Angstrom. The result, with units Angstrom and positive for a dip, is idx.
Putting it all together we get 0.2 Angstrom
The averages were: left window 13.8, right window 16.6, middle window 15.2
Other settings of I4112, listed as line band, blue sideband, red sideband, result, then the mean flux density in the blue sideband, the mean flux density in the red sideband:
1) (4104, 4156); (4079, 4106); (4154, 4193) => -0.7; 14.4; 16.5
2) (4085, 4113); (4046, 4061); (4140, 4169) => 3.5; 15.7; 16.9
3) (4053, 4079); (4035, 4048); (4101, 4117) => 0.0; 16.3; 14.5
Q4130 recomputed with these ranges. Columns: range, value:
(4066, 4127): 15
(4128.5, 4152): 15.8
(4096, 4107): 12.2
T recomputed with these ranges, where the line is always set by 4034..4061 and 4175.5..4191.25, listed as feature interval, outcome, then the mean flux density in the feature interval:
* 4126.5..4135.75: 0.10 mag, 14.4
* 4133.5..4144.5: -0.03 mag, 16.2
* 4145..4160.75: -0.07 mag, 16.8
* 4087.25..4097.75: 0.05 mag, 15.1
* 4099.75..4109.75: 0.25 mag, 12.6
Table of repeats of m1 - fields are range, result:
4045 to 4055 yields 15.6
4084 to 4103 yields 14.3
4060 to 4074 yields 16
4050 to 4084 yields 15.8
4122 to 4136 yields 14.6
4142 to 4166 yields 16.9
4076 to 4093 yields 15.7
